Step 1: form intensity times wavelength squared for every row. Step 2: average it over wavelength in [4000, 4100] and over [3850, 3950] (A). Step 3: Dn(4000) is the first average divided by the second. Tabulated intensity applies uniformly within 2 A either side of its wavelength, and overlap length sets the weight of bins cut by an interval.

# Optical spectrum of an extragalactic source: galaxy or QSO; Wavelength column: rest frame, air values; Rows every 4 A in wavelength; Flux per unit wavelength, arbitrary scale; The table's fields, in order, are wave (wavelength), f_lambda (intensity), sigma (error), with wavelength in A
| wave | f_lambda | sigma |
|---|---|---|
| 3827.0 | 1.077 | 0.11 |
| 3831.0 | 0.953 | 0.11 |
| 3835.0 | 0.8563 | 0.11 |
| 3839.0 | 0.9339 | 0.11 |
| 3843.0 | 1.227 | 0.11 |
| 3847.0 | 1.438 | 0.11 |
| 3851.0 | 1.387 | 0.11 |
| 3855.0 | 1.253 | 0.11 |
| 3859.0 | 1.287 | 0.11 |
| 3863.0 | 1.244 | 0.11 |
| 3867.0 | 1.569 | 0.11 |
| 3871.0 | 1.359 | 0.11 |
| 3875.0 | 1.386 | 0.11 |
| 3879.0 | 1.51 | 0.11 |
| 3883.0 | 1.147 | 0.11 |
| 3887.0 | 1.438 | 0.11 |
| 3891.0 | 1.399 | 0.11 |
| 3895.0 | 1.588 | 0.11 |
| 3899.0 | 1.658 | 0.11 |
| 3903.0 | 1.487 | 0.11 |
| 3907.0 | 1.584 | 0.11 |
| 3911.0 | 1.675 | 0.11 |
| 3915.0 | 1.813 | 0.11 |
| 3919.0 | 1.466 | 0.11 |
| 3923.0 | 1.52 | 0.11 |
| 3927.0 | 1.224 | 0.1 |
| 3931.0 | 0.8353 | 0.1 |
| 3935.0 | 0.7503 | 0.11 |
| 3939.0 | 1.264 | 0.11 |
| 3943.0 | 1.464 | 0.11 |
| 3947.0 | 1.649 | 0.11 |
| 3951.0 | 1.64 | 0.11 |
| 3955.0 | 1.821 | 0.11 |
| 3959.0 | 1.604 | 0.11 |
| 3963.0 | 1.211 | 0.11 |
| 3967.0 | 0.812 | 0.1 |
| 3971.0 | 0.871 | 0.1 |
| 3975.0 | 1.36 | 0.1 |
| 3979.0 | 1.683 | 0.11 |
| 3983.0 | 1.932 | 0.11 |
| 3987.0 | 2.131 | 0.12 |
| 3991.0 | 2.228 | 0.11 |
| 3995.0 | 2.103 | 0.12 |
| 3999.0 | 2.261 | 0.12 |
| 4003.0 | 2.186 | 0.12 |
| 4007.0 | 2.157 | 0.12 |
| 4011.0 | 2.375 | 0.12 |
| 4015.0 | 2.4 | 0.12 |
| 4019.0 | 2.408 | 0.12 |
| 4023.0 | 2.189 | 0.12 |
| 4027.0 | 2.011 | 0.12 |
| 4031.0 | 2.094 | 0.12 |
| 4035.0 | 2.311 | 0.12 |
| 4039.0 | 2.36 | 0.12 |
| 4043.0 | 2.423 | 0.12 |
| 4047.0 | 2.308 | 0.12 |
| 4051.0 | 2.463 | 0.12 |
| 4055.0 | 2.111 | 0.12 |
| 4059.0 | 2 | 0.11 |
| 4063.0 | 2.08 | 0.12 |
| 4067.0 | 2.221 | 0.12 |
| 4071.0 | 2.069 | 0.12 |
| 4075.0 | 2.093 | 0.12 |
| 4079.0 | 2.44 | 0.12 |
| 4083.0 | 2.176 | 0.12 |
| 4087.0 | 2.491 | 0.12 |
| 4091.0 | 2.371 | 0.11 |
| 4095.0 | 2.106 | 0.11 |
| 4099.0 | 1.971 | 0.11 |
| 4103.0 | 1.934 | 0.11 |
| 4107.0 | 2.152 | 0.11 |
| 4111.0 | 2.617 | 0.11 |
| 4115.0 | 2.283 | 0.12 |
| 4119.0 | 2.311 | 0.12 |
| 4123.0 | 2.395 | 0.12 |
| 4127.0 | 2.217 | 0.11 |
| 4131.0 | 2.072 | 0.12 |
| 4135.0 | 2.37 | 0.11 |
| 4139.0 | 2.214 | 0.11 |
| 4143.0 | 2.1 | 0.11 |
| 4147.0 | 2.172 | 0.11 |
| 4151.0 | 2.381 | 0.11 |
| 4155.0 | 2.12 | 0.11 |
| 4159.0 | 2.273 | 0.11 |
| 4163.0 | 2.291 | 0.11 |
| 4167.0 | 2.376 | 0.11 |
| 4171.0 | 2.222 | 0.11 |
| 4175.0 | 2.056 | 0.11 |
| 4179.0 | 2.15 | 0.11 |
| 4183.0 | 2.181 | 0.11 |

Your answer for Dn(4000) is 1.72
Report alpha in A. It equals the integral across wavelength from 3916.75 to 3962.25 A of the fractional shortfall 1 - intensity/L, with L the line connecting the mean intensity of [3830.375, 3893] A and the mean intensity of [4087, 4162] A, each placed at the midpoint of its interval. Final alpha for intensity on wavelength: 5.3 A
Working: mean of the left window 1.28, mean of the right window 2.23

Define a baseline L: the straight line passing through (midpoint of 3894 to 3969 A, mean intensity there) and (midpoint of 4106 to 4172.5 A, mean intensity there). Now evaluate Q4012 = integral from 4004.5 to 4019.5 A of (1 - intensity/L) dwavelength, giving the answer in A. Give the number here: -4.9 A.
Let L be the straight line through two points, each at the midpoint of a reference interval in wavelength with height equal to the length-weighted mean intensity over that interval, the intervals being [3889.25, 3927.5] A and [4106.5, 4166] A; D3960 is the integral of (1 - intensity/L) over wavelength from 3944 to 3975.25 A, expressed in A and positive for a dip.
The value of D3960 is 6.1 A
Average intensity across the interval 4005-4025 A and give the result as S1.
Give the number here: 2.31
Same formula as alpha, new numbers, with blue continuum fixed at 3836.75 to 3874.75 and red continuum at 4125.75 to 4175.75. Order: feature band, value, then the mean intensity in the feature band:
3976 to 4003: -4.99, 2.04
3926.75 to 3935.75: 3.69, 0.907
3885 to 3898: -0.69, 1.49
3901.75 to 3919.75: -1.79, 1.62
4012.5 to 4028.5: -3.95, 2.26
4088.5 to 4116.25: -1.80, 2.21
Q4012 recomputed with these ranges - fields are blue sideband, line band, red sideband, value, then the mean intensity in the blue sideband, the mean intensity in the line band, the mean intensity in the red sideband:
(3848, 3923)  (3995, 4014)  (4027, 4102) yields -2.7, 1.46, 2.24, 2.22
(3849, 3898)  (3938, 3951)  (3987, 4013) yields 2.5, 1.39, 1.5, 2.21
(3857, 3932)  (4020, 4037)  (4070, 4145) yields -2.0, 1.44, 2.17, 2.23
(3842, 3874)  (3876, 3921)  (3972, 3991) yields -0.9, 1.35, 1.52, 1.78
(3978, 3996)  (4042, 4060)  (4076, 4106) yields -1.1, 2.03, 2.27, 2.21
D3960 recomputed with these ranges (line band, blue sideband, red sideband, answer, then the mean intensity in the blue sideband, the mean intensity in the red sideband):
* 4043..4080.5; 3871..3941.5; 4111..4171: -4.50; 1.4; 2.27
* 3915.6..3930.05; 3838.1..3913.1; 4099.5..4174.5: 1.42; 1.41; 2.24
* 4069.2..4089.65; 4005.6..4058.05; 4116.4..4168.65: 0.05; 2.27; 2.25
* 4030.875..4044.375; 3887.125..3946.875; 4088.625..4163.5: -3.10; 1.42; 2.23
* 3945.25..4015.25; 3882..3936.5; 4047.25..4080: -0.36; 1.41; 2.18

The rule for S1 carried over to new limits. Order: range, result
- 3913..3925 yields 1.6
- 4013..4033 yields 2.22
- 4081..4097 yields 2.29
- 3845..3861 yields 1.34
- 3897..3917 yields 1.64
